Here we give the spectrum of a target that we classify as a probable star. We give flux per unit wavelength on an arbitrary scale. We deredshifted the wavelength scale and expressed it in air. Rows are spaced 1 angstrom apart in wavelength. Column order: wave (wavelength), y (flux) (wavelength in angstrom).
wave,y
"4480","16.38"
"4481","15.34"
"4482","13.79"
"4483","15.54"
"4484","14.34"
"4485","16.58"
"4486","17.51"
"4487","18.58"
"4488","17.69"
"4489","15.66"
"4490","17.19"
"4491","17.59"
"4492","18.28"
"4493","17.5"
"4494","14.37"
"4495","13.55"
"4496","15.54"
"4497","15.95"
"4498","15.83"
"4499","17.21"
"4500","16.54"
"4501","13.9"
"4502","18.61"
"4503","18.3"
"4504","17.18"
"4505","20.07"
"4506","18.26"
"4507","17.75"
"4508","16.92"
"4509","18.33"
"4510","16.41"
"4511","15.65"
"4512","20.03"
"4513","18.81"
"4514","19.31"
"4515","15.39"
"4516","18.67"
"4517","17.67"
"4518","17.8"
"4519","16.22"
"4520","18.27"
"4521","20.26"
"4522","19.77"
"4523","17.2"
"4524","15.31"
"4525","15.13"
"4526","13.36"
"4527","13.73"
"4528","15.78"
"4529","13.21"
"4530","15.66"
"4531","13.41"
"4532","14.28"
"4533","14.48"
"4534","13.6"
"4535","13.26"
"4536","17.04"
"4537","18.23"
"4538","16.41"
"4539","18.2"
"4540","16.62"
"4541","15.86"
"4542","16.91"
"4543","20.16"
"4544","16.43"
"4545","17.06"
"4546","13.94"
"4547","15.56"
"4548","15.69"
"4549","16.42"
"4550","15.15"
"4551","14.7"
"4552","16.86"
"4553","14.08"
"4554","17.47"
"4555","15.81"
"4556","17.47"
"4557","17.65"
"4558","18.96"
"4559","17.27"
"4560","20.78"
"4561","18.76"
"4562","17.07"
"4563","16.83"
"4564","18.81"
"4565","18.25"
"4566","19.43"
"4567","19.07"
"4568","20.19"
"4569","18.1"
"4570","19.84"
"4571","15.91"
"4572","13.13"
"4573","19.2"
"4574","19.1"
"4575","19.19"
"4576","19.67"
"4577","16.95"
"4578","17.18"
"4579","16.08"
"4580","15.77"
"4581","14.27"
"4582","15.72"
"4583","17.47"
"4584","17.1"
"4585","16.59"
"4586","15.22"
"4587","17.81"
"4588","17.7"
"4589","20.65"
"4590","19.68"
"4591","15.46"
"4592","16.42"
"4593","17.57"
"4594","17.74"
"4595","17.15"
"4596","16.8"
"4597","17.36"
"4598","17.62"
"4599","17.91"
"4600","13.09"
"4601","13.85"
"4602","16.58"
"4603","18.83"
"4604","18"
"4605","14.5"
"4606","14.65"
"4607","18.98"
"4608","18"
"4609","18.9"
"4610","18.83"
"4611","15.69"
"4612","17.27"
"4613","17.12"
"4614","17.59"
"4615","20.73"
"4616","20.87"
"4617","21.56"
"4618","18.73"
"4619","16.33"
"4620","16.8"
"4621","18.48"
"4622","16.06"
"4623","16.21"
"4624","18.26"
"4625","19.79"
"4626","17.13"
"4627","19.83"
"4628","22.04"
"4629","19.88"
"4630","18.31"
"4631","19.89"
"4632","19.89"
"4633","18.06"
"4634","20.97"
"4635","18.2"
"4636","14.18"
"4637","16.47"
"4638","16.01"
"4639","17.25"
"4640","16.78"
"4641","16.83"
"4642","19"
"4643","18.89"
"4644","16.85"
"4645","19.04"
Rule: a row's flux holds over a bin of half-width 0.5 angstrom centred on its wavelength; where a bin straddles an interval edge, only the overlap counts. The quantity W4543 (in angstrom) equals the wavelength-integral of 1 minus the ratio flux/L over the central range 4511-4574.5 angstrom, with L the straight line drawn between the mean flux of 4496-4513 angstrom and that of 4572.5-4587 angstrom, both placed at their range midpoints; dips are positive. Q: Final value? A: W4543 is 1.2 angstrom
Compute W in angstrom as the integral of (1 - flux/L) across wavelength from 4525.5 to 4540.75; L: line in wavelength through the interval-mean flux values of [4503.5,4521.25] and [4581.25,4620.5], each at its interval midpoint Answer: 2.25 angstrom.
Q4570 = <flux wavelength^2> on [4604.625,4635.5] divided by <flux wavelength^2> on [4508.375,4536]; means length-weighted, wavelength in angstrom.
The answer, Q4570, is 1.17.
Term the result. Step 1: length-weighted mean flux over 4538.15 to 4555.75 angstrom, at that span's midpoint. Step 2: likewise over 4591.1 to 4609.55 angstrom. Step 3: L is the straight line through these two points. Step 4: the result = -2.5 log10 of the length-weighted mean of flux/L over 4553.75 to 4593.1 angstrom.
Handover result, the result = -0.07 mag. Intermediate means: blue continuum 16.3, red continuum 16.9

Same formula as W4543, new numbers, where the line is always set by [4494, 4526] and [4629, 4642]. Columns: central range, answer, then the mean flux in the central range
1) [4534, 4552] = 1.13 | 16.3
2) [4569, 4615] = 1.21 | 17.2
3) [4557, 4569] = -0.78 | 18.6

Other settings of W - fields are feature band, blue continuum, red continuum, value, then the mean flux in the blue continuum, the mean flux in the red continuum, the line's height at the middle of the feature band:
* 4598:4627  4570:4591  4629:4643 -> 0.1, 17.2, 17.9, 17.6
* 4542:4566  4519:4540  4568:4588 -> -0.8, 15.9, 17.2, 16.5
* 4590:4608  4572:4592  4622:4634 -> 1.2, 17.3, 19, 17.9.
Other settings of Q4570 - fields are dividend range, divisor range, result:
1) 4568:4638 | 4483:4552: 1.11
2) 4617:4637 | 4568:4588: 1.10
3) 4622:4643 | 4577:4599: 1.09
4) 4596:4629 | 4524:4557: 1.17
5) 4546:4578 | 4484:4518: 1.05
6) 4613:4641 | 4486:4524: 1.12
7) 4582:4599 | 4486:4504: 1.09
